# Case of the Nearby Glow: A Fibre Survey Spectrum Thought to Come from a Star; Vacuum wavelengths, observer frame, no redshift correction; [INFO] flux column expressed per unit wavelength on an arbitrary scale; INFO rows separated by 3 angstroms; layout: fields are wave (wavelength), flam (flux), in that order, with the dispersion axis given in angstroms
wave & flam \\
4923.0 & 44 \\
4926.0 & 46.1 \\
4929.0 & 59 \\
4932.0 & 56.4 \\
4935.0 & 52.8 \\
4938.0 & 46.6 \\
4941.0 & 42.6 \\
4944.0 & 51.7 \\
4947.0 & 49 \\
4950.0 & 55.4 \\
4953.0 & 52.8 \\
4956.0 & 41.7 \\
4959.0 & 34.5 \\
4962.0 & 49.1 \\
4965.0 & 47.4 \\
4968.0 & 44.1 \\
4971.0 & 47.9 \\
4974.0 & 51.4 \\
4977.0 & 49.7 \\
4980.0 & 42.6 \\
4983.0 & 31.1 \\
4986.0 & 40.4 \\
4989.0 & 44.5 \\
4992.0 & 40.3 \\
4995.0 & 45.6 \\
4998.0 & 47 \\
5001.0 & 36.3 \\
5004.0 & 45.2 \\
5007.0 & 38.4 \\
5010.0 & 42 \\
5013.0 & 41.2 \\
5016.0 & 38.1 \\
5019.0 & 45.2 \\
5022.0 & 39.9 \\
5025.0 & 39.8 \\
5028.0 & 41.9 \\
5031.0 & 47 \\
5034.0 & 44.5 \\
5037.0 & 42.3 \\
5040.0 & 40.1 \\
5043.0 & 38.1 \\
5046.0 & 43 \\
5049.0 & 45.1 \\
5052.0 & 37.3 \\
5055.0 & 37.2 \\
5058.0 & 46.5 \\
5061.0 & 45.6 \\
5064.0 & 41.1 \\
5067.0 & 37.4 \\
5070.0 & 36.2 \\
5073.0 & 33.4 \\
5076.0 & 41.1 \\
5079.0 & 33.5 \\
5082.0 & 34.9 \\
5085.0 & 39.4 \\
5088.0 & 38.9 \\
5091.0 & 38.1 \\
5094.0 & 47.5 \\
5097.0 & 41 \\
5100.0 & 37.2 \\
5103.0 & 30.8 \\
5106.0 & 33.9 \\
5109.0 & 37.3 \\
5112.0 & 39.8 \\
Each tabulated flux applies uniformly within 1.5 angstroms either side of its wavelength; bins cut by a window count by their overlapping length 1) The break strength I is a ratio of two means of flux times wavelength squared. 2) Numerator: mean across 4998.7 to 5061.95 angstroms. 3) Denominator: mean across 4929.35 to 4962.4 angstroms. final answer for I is 0.88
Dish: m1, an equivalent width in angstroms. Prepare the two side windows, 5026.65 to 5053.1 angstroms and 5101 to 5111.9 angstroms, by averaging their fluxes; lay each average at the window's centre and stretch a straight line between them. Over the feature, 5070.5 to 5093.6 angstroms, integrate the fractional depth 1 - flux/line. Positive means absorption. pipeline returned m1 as 0.0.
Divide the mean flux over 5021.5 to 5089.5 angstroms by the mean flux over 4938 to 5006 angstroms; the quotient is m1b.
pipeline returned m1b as 0.9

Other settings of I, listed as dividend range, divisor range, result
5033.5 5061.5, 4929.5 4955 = 0.85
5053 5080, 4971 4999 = 0.92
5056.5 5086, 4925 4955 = 0.80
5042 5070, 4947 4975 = 0.90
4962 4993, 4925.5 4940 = 0.86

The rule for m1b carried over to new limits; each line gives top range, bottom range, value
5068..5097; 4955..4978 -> 0.84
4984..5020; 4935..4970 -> 0.89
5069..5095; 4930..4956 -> 0.75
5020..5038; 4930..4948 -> 0.85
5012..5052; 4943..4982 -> 0.89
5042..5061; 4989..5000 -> 0.95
